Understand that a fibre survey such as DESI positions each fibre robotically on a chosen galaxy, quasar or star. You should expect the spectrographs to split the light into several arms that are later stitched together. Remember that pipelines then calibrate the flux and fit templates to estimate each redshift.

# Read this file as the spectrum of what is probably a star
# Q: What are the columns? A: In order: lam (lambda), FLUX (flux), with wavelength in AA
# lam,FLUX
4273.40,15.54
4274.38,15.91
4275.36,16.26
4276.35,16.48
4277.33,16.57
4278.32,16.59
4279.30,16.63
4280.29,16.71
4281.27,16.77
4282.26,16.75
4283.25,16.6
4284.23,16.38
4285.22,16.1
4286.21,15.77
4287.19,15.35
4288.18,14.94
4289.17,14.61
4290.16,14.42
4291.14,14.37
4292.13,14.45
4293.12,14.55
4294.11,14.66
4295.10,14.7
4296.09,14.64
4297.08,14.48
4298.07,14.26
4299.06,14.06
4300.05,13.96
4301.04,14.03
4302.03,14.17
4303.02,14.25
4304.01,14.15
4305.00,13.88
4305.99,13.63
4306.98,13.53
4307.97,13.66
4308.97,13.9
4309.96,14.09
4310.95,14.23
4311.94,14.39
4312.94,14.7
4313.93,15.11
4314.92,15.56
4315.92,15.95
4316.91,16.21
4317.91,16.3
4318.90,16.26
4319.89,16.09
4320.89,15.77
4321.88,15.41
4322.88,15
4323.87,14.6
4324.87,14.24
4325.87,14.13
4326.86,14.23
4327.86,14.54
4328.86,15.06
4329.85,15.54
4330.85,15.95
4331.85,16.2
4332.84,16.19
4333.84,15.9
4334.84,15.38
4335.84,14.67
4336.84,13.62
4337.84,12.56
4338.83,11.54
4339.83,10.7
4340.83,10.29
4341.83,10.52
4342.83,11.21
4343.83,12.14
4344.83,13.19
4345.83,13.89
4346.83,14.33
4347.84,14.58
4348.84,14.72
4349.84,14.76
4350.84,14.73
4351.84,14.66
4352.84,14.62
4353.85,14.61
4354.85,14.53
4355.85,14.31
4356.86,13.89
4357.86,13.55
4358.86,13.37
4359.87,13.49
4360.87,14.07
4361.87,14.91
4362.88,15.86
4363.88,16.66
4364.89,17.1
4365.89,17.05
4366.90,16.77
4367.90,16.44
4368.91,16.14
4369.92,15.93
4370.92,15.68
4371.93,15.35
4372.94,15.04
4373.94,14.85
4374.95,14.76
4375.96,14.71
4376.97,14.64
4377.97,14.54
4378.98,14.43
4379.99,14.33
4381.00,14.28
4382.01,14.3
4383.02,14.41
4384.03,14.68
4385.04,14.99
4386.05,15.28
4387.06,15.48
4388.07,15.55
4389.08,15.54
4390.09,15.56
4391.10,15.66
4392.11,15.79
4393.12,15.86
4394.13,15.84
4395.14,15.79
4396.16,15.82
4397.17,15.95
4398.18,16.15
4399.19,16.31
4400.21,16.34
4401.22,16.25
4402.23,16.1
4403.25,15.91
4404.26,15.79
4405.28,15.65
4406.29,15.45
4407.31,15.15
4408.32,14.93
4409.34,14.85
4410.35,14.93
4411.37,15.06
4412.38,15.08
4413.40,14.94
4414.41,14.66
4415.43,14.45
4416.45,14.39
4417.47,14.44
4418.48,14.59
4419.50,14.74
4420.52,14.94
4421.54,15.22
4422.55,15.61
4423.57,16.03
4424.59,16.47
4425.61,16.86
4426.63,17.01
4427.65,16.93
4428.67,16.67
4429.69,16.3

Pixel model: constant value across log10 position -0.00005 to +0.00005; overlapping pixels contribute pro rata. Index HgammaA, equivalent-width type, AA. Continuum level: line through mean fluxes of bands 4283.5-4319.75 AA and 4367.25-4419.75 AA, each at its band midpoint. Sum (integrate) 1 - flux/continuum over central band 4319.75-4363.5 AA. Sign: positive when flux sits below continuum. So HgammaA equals 2.4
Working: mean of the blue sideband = 14.7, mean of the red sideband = 15.3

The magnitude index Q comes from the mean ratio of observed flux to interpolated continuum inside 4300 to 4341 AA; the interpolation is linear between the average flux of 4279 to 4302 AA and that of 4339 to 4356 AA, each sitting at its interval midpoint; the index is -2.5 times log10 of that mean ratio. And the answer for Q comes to -0.028 mag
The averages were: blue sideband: 15.1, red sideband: 13.3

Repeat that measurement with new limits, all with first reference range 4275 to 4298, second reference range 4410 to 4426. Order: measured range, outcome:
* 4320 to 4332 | 0.03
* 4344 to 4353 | 0.08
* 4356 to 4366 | 0.03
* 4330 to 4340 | 0.07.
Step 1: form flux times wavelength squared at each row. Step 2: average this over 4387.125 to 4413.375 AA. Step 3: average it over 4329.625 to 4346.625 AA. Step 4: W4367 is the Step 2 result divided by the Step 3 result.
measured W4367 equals 1.2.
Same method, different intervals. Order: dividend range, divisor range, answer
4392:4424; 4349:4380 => 1.04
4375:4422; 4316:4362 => 1.09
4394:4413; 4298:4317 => 1.14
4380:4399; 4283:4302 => 1.09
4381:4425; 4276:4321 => 1.07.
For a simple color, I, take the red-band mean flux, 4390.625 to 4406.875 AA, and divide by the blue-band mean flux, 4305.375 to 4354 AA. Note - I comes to 1.11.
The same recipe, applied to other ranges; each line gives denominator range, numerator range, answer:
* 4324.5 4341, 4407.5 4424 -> 1.05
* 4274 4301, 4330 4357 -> 0.90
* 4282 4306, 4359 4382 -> 1.03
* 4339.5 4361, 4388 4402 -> 1.18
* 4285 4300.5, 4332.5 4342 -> 0.90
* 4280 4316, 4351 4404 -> 1.03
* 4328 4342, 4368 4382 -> 1.07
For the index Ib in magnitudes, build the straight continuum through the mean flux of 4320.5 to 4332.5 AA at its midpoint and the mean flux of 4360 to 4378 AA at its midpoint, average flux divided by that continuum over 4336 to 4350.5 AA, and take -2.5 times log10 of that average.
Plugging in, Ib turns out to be 0.19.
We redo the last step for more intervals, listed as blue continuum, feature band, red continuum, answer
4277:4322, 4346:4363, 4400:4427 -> 0.06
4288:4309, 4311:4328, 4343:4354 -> -0.08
